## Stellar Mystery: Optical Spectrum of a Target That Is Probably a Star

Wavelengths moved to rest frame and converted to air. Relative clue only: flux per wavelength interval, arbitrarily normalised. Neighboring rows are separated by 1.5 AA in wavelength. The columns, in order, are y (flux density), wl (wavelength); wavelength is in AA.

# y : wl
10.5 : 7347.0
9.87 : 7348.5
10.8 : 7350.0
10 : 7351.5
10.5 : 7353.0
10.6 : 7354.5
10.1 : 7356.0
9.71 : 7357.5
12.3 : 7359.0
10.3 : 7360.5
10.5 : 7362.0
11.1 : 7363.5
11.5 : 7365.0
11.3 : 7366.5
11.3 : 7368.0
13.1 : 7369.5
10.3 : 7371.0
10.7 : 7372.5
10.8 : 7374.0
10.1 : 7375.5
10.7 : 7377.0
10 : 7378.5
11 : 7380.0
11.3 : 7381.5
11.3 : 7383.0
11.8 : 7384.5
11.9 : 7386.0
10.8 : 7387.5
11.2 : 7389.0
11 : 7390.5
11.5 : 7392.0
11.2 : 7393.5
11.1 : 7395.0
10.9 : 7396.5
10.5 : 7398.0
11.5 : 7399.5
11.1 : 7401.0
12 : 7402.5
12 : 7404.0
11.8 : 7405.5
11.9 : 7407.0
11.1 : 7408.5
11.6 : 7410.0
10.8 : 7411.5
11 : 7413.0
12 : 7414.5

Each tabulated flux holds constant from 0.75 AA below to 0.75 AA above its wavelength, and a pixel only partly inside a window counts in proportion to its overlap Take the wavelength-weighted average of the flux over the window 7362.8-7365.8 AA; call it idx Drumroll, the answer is 11.3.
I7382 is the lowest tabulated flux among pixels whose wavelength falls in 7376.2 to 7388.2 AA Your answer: 10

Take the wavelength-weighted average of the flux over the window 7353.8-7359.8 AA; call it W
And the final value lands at 10.7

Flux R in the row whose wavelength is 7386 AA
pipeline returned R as 11.9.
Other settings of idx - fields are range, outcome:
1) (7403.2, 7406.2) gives 11.9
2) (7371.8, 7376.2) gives 10.5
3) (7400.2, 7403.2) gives 11.5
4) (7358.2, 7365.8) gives 11.1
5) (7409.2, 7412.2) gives 11.2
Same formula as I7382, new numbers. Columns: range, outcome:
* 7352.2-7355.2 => 10.5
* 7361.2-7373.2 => 10.3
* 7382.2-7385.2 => 11.3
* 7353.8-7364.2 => 9.71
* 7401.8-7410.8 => 11.1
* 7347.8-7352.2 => 9.87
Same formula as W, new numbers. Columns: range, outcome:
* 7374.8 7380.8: 10.5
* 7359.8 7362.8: 10.4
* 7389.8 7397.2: 11.1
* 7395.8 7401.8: 11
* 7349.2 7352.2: 10.4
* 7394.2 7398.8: 10.8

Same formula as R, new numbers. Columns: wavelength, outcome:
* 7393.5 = 11.2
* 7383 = 11.3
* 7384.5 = 11.8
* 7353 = 10.5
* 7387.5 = 10.8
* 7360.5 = 10.3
